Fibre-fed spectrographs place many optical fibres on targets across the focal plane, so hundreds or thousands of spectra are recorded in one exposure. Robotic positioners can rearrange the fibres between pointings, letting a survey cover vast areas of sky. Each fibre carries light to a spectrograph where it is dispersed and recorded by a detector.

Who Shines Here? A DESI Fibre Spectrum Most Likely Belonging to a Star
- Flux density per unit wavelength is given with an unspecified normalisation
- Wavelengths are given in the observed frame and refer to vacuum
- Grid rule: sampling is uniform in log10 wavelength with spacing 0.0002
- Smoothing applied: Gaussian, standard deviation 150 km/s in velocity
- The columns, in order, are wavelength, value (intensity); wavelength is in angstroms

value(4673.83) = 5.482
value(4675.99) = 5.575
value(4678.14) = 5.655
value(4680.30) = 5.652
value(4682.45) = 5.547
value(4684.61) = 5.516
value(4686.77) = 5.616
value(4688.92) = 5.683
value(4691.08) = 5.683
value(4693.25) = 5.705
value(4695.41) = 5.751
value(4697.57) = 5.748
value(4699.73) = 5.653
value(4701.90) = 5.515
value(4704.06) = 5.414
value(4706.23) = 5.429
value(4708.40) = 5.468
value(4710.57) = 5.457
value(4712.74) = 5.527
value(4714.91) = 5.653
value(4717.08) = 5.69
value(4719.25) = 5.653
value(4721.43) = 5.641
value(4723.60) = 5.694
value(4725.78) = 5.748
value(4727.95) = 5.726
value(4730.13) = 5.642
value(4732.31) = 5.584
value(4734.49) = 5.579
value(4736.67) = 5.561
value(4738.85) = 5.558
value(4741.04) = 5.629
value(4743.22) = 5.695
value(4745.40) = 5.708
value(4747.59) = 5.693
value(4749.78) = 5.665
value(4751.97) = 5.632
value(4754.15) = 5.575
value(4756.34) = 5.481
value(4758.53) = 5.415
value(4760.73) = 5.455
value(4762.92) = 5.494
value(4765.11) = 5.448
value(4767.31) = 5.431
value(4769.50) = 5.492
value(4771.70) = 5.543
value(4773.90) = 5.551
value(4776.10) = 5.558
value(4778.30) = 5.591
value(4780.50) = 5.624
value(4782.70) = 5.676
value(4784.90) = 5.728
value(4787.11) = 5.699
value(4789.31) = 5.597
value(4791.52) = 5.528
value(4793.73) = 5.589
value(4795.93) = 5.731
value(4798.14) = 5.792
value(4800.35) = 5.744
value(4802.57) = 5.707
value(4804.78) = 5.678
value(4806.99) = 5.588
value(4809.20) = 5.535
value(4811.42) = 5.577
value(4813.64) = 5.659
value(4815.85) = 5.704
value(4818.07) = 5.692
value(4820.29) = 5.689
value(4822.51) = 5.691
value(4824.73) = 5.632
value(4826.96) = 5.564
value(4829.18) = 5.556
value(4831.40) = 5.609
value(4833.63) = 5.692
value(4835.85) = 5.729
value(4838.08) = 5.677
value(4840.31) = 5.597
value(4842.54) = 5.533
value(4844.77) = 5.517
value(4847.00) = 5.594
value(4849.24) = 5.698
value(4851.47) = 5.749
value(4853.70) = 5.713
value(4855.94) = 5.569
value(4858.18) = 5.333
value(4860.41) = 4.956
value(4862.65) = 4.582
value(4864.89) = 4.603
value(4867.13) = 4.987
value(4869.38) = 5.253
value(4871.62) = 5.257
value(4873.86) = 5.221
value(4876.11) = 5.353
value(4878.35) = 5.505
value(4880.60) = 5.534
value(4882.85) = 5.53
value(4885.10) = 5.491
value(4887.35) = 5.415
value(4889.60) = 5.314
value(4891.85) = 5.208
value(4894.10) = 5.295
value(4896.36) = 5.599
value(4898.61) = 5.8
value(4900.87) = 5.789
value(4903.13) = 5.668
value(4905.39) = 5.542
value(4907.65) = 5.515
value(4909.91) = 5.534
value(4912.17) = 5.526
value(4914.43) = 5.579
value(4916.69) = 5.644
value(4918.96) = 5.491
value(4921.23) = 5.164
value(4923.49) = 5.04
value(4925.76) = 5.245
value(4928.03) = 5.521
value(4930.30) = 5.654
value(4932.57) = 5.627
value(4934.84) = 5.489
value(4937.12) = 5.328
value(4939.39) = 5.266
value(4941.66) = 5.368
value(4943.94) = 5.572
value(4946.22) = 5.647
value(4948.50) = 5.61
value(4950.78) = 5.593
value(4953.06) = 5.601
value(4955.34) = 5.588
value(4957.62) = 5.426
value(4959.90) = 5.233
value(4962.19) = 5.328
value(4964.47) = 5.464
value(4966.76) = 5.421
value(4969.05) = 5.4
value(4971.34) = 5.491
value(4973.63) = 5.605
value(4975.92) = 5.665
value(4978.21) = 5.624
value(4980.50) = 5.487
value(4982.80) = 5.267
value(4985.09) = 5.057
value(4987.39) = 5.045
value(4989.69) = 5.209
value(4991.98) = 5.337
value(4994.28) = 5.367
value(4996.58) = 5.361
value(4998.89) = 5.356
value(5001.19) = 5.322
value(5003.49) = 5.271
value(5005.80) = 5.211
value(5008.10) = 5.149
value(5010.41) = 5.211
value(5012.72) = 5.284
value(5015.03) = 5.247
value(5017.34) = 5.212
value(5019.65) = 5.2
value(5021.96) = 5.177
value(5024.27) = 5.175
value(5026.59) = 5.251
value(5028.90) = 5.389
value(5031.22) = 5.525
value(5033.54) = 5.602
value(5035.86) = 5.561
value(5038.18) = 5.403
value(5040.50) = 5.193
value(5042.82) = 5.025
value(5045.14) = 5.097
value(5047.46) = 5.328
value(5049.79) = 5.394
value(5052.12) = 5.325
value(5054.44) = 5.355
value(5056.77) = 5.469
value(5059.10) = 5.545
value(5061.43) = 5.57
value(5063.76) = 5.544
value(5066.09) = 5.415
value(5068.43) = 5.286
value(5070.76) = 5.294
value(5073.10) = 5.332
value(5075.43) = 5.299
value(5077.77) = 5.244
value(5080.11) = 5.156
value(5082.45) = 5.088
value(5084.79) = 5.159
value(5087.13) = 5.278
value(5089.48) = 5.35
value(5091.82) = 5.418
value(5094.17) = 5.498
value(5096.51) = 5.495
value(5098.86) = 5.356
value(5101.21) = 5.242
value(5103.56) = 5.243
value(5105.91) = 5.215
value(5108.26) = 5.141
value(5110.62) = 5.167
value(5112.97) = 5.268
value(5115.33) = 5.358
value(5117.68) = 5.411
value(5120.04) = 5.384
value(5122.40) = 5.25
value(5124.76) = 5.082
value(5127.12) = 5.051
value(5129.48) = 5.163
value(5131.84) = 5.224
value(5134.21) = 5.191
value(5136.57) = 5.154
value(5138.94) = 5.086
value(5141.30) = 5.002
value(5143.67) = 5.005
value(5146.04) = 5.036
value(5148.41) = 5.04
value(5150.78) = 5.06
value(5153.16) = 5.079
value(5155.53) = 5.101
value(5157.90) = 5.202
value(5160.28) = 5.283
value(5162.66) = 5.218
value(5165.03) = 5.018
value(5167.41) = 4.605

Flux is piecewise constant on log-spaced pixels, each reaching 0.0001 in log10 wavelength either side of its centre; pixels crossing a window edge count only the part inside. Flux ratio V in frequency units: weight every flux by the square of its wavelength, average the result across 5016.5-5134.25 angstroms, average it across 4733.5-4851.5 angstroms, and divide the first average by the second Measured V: 1.1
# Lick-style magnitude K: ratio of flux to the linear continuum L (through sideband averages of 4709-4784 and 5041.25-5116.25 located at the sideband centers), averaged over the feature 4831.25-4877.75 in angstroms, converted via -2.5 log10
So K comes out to 0.02 mag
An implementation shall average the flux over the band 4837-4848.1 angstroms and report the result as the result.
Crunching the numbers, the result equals 5.58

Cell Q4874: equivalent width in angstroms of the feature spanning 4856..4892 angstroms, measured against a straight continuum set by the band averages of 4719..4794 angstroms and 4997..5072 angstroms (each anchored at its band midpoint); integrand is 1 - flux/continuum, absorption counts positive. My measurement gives 1.6 angstroms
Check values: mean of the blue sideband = 5.6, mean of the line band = 5.23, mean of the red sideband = 5.32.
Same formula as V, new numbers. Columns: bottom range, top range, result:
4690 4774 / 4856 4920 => 1.03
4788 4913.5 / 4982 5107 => 1.04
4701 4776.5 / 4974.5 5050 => 1.06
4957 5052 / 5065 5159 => 1.02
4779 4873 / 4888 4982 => 1.04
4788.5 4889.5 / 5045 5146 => 1.06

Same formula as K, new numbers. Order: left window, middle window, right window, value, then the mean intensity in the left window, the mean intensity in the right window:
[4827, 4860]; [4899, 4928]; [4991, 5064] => 0.00 mag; 5.6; 5.32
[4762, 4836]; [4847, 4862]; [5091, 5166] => 0.01 mag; 5.62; 5.2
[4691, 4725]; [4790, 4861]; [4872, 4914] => -0.02 mag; 5.6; 5.49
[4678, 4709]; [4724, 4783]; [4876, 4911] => 0.00 mag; 5.6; 5.51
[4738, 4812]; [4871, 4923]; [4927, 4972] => 0.01 mag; 5.6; 5.48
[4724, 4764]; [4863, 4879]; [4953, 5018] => 0.07 mag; 5.6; 5.35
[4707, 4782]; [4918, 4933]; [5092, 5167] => 0.00 mag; 5.58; 5.19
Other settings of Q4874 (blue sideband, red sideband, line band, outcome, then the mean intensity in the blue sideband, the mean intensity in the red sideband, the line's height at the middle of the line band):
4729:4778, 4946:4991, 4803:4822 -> -0.4 angstroms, 5.56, 5.43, 5.53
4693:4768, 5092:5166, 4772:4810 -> -0.8 angstroms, 5.59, 5.2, 5.53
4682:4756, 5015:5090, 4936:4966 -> -0.3 angstroms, 5.62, 5.32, 5.41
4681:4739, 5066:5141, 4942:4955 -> -0.5 angstroms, 5.61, 5.25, 5.39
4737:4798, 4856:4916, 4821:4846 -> -0.7 angstroms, 5.59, 5.37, 5.47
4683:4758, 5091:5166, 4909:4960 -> -0.7 angstroms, 5.62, 5.2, 5.4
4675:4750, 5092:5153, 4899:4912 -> -0.5 angstroms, 5.62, 5.21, 5.42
